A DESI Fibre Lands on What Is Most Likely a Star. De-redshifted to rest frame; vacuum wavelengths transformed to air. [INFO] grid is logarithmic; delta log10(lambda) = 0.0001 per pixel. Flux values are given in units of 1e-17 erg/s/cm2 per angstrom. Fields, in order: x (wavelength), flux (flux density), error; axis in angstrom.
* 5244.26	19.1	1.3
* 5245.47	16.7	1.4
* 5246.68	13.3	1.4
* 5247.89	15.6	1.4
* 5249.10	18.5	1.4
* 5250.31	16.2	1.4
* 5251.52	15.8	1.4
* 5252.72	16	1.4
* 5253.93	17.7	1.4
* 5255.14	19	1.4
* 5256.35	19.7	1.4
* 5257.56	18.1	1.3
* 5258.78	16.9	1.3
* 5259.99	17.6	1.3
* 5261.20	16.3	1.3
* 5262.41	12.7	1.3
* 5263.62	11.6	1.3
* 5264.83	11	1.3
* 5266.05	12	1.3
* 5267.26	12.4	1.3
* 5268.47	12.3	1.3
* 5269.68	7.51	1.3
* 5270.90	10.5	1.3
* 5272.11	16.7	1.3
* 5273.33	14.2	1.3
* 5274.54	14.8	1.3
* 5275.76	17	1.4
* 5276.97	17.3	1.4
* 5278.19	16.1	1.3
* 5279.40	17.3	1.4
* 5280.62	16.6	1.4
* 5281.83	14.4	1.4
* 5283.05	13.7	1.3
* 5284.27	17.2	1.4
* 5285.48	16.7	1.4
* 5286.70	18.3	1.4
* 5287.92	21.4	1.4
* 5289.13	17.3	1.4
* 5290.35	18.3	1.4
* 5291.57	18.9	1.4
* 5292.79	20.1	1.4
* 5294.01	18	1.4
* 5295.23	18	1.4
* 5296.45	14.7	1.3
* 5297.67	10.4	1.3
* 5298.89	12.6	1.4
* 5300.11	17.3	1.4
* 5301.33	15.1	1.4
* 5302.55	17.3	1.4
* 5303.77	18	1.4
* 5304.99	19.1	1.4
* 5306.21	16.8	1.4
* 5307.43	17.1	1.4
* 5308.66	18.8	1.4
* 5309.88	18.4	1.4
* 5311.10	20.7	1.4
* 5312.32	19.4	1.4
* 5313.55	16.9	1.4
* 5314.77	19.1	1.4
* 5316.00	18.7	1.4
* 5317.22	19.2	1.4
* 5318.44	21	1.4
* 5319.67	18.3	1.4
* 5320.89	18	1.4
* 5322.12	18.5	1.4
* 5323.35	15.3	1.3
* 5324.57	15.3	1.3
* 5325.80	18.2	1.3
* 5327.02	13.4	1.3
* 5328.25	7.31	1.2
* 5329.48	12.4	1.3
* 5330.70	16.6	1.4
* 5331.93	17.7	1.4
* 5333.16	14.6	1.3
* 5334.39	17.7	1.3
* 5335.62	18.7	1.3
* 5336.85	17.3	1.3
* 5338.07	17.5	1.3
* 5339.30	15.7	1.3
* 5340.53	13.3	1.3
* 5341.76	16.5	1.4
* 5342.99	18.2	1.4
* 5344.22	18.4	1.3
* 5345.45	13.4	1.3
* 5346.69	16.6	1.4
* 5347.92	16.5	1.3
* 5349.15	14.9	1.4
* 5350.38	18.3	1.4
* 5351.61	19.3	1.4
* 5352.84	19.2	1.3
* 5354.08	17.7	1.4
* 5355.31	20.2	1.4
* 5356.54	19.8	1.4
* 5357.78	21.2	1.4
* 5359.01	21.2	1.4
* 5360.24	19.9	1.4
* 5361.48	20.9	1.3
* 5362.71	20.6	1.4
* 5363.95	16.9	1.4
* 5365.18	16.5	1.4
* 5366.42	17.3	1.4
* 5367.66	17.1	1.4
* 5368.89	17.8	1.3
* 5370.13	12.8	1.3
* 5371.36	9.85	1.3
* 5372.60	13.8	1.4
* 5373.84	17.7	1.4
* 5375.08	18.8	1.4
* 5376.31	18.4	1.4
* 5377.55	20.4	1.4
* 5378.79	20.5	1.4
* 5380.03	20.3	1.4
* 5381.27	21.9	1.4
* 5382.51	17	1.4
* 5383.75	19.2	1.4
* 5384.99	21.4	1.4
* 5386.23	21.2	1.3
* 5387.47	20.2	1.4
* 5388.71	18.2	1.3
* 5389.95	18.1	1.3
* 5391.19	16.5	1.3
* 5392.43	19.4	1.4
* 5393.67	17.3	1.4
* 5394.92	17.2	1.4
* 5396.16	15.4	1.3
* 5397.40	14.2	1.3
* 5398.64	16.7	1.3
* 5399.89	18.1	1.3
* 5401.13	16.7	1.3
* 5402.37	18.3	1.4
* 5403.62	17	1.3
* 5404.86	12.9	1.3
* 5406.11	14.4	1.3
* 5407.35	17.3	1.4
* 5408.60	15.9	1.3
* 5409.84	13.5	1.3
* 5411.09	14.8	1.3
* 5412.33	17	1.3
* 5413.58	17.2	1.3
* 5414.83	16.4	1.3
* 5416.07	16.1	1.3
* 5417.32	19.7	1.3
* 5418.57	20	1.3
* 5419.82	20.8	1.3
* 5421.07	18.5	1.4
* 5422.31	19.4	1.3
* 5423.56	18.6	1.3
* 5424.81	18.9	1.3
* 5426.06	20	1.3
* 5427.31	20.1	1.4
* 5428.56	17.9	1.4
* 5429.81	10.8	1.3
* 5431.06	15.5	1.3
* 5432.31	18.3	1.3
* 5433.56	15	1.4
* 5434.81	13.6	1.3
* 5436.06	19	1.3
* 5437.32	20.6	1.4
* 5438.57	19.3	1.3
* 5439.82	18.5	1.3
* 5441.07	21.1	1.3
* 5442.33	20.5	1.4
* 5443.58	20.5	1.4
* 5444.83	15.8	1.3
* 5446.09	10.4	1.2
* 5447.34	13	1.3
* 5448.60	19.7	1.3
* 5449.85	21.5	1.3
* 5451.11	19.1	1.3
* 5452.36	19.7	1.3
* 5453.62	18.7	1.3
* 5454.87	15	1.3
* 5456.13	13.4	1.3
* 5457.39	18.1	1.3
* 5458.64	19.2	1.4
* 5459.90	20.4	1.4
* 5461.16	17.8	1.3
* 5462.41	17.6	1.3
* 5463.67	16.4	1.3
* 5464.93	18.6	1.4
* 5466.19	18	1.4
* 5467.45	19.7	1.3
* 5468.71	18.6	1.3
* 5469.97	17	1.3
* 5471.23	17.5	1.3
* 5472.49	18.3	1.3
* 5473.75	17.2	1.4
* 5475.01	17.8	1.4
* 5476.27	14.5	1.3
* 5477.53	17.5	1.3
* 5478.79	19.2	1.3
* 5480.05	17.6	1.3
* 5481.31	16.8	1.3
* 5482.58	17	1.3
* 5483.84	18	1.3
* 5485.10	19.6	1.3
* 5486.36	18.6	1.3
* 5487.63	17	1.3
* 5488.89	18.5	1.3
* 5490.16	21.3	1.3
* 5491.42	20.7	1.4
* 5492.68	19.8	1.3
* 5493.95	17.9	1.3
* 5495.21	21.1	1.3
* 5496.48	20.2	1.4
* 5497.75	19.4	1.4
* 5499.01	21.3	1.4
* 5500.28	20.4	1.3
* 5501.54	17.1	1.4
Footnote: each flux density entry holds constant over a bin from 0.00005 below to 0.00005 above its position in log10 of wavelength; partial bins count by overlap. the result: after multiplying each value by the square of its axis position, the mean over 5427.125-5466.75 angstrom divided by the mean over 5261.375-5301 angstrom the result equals 1.2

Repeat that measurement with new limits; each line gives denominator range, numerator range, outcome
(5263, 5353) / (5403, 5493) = 1.14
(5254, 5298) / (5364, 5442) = 1.17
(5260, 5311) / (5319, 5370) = 1.11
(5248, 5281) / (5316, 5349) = 1.10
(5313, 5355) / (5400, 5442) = 1.07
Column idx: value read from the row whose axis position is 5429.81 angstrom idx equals 10.8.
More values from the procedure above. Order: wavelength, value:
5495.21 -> 21.1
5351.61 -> 19.3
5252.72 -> 16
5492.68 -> 19.8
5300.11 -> 17.3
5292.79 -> 20.1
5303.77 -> 18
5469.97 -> 17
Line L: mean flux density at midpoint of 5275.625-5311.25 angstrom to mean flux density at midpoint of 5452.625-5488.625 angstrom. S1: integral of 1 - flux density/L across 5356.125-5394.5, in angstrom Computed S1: -2.4 angstrom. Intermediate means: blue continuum 17.1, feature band 18.4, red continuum 17.7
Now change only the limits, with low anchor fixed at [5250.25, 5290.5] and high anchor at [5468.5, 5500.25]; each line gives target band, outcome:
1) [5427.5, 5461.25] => 0.86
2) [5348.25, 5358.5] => -1.26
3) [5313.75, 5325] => -1.32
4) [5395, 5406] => 0.79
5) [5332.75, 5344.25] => -0.16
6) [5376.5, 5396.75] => -2.16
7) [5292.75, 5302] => 0.25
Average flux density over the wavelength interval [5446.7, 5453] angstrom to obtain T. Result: 18.6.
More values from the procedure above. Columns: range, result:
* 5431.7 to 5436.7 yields 16.5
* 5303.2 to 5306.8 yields 18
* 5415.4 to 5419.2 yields 18.6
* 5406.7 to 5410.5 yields 15.6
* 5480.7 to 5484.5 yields 17.3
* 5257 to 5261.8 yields 17.2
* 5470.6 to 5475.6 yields 17.7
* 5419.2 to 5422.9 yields 19.6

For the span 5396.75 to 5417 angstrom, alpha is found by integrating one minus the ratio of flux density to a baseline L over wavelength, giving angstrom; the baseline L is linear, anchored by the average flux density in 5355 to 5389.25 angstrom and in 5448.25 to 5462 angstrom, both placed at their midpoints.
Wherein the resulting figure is 2.7 angstrom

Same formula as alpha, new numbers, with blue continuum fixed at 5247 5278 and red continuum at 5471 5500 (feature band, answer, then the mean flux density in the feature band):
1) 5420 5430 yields -0.5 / 18.5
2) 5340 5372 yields -1.8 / 17.5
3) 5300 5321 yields -3.3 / 18.3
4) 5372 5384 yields -1.3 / 18.8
